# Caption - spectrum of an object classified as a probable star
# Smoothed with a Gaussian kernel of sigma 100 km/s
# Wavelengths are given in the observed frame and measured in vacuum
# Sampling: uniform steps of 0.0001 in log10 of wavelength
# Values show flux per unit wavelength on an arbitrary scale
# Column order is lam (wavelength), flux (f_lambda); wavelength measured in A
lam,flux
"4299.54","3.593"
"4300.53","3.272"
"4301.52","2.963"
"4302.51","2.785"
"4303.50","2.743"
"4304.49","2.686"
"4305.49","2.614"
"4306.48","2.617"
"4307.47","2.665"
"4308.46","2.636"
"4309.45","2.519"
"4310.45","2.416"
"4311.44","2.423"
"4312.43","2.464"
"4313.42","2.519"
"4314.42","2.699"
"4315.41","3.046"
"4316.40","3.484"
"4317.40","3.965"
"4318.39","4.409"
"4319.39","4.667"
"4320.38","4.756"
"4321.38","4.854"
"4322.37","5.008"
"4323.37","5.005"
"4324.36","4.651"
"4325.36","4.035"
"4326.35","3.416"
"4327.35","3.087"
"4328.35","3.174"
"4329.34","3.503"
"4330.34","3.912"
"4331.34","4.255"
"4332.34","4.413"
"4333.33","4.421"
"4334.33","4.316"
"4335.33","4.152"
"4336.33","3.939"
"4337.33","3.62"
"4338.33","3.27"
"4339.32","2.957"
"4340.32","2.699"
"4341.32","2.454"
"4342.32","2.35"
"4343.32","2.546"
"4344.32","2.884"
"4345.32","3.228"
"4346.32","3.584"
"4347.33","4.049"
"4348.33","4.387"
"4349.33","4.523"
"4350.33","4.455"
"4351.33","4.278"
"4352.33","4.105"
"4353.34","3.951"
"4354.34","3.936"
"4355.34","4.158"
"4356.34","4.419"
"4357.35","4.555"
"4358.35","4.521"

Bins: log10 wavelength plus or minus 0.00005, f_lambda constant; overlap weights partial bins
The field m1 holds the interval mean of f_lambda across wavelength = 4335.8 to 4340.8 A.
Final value 3.31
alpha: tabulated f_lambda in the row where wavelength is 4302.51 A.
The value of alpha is 2.785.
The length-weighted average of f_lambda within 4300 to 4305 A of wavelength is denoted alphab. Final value 2.89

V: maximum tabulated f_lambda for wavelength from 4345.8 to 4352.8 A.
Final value 4.523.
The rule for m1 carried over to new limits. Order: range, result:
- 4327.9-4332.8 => 3.85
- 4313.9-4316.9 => 3.07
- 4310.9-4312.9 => 2.45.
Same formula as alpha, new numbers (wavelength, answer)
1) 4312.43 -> 2.464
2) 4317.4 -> 3.965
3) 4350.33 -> 4.455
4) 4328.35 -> 3.174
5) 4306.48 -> 2.617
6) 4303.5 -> 2.743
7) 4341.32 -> 2.454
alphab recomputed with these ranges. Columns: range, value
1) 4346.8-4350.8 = 4.34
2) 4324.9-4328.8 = 3.42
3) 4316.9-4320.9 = 4.45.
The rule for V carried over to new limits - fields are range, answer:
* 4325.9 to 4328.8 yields 3.416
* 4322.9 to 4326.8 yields 5.005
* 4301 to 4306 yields 2.963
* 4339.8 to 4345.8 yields 3.228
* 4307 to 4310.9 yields 2.665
